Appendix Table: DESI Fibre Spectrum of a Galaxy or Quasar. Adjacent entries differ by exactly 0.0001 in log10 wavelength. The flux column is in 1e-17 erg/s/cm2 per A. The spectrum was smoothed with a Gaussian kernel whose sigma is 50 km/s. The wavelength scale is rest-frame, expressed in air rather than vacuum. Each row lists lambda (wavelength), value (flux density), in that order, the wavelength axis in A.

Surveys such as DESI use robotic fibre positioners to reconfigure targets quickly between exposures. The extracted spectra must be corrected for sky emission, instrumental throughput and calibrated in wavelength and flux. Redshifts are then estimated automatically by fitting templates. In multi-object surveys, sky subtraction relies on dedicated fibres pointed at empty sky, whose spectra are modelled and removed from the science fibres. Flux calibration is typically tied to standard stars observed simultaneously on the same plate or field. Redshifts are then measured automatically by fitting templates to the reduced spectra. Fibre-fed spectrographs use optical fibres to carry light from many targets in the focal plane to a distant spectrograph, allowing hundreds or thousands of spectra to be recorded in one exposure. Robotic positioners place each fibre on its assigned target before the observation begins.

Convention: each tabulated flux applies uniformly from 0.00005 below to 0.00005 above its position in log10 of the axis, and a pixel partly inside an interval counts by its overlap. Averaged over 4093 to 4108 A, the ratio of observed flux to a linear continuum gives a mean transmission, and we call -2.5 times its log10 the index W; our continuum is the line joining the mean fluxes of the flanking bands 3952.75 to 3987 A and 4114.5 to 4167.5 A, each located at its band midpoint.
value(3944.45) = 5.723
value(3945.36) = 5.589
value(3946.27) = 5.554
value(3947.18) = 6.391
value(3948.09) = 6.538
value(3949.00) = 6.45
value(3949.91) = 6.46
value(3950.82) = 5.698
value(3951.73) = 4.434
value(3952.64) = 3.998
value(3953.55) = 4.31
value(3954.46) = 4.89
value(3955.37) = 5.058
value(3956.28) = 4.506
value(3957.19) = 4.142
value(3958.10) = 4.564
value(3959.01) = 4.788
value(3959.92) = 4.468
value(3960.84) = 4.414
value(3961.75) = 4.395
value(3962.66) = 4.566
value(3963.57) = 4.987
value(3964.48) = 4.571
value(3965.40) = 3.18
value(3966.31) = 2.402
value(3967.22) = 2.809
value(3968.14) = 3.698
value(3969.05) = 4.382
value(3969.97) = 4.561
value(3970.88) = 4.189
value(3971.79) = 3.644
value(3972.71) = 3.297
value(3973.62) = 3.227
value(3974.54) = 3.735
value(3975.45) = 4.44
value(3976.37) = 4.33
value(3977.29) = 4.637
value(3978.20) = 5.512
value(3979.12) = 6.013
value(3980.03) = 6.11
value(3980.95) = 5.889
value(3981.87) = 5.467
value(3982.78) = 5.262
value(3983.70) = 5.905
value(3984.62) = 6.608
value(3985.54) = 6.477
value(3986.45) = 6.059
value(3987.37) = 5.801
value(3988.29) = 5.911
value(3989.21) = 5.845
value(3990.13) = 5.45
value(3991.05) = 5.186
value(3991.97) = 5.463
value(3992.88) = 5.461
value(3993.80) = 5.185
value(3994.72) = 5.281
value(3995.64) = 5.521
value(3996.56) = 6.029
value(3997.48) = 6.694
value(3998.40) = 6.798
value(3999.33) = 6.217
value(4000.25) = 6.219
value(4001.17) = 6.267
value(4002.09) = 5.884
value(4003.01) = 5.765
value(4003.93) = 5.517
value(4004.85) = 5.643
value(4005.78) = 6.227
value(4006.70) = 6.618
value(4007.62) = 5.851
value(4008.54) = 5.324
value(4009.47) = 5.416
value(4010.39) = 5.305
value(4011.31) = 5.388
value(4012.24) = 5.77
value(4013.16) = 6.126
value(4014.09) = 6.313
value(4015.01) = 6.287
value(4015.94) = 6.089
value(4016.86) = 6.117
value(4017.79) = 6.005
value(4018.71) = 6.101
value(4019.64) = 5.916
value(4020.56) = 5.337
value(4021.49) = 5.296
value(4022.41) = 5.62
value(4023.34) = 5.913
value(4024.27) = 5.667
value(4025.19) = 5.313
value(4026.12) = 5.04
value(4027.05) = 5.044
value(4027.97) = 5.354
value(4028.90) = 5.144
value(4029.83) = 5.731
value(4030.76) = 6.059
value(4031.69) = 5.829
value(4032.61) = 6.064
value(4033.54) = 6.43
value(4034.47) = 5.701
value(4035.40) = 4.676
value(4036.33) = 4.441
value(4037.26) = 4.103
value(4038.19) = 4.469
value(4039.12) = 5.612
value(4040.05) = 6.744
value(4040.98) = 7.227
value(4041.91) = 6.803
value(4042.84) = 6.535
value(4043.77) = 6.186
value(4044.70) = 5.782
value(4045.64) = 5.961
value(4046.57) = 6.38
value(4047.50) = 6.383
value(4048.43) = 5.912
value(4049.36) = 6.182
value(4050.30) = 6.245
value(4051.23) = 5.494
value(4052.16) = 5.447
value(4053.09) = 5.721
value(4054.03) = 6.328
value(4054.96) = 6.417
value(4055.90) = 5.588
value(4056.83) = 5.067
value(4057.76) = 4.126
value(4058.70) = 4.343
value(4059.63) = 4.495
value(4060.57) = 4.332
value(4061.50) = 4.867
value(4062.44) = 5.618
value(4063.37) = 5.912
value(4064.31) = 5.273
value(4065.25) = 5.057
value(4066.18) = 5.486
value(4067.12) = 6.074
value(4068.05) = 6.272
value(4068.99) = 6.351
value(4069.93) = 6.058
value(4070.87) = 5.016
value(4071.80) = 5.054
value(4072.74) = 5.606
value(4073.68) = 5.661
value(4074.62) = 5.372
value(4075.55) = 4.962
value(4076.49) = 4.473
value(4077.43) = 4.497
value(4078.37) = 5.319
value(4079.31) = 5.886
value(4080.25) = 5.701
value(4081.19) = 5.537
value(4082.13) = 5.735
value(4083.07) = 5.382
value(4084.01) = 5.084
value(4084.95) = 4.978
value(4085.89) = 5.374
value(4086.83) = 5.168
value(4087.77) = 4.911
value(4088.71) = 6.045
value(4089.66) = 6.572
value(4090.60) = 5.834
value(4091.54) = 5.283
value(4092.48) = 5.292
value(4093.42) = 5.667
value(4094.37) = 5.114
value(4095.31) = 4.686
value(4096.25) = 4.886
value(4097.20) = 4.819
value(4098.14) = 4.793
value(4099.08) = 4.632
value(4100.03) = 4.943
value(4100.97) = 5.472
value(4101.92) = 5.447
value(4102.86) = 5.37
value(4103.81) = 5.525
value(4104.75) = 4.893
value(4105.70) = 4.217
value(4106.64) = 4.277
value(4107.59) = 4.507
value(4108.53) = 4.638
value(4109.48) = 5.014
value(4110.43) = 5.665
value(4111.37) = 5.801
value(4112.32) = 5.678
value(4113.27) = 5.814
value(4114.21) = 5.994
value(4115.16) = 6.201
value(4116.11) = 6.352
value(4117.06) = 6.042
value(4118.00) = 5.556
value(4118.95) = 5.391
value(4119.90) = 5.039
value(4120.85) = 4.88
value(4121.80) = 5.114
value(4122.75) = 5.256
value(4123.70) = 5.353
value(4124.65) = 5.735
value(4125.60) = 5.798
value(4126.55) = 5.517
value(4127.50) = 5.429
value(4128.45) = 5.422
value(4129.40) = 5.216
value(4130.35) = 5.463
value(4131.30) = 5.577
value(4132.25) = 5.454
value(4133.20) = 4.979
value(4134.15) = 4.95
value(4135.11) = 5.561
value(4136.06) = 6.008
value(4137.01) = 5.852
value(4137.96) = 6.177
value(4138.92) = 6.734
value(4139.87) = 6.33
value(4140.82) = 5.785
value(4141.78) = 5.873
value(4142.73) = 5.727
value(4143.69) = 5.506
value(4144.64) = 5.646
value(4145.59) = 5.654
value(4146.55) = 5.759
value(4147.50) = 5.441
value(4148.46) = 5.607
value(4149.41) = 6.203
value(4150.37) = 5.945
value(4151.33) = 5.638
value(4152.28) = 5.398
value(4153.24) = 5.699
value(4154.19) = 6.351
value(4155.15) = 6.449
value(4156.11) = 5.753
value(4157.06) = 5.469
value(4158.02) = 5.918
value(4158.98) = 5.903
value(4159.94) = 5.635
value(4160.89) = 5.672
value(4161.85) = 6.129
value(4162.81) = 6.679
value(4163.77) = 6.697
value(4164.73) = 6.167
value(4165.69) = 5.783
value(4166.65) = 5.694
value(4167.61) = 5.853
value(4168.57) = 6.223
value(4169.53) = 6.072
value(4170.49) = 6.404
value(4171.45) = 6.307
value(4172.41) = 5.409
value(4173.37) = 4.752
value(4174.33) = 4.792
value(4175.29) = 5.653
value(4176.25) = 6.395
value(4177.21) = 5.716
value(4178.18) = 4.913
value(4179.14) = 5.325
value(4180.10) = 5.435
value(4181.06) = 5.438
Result 0.11 mag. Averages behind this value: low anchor 4.63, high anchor 5.74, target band 4.95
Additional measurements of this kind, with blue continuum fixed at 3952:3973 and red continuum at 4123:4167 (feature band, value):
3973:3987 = -0.22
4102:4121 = 0.03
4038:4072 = -0.15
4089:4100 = 0.02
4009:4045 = -0.20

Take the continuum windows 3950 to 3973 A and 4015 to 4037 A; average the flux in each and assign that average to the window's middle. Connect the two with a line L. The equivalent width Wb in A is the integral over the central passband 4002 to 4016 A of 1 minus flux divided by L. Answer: -1.6 A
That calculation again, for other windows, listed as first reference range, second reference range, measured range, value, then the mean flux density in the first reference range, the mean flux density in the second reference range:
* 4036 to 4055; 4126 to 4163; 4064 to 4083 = 1.31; 5.92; 5.75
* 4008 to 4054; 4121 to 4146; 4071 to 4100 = 2.10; 5.76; 5.61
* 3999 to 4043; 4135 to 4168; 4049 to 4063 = 1.08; 5.75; 5.91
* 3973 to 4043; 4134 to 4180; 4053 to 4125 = 5.22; 5.66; 5.83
